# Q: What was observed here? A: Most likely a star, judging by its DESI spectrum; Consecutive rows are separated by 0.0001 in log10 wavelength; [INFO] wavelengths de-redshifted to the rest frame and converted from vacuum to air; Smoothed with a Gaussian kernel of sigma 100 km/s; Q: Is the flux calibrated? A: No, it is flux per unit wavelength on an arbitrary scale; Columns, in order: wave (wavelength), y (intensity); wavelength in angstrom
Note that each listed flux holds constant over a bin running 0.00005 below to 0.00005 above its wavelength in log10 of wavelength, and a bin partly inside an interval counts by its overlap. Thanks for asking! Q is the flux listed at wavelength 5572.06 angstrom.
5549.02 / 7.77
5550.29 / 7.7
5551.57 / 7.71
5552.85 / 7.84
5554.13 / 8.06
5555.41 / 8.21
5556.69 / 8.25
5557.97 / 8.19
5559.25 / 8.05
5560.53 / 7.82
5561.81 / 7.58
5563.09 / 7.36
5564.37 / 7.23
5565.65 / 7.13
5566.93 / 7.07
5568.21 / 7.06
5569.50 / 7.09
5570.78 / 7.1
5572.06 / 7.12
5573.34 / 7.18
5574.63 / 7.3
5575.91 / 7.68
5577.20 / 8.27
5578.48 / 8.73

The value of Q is 7.12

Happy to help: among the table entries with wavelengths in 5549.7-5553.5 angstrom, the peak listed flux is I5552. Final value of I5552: 7.84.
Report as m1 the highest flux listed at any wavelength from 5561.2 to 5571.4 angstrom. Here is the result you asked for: 7.58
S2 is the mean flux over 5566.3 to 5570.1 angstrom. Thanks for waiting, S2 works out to 7.06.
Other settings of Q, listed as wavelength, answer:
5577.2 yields 8.27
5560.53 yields 7.82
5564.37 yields 7.23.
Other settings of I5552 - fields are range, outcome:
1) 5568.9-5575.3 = 7.3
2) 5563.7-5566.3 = 7.23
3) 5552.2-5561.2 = 8.25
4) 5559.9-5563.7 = 7.82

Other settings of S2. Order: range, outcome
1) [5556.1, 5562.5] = 7.97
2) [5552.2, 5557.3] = 8.08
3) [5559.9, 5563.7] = 7.59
